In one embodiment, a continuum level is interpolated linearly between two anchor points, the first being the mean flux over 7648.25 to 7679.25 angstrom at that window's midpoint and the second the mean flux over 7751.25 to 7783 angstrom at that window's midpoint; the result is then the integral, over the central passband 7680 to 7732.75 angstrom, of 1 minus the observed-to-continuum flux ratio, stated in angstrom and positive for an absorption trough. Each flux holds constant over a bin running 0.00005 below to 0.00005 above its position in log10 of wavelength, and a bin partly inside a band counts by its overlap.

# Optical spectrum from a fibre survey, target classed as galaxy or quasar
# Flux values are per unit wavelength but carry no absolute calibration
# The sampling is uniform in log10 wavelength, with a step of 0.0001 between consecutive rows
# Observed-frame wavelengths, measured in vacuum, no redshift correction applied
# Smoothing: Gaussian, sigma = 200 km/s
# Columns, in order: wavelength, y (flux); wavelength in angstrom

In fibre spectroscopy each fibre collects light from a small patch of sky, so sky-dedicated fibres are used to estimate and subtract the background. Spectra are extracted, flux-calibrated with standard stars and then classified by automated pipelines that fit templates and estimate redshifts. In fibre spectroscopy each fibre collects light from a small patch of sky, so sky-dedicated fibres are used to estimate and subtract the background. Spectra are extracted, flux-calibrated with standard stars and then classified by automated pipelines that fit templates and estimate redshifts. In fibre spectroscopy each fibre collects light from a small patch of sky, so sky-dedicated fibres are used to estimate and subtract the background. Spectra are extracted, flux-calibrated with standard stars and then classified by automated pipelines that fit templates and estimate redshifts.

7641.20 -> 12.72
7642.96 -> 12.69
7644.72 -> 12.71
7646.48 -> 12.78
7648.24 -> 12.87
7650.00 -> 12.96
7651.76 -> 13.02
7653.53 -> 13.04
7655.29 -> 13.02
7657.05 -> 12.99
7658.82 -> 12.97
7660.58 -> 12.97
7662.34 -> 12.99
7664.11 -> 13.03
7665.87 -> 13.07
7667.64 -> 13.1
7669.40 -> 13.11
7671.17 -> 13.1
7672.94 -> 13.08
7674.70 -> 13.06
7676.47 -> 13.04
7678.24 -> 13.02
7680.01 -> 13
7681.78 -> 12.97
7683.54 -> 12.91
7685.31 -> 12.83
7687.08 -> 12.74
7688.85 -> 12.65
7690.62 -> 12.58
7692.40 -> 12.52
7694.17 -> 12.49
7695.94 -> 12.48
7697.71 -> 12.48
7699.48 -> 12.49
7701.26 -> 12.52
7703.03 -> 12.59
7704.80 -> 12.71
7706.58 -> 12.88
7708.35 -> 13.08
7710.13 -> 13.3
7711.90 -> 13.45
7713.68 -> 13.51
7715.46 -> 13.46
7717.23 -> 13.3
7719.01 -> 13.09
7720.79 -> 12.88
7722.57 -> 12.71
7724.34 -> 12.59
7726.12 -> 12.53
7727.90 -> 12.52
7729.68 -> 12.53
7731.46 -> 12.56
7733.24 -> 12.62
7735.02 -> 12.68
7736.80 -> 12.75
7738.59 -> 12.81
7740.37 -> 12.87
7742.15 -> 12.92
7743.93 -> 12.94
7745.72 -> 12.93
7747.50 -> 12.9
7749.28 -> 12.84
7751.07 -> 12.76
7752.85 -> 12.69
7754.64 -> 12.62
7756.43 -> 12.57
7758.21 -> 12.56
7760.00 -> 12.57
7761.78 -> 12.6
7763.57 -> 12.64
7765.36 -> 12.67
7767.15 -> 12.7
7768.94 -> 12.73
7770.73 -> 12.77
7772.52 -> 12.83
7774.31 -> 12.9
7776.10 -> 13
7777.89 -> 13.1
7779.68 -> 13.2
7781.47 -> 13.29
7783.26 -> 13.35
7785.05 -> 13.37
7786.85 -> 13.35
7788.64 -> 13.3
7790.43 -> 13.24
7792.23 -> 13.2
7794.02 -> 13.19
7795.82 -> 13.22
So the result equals 0.5 angstrom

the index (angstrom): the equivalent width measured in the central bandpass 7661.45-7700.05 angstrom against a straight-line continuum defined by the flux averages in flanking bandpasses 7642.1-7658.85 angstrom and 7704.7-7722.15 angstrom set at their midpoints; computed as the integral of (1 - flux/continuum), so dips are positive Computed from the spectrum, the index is 0.5 angstrom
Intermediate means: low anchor 12.9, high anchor 13.2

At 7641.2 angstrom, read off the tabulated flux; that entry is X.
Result 12.72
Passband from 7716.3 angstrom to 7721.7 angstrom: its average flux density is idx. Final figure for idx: 13.1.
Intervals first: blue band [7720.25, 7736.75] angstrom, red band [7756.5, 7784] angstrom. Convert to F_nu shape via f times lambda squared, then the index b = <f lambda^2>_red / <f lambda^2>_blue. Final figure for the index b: 1.03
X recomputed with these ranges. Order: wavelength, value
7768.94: 12.73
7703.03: 12.59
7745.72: 12.93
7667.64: 13.1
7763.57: 12.64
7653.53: 13.04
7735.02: 12.68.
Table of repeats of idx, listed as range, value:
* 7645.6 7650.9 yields 12.9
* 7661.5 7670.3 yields 13.1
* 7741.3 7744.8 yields 12.9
